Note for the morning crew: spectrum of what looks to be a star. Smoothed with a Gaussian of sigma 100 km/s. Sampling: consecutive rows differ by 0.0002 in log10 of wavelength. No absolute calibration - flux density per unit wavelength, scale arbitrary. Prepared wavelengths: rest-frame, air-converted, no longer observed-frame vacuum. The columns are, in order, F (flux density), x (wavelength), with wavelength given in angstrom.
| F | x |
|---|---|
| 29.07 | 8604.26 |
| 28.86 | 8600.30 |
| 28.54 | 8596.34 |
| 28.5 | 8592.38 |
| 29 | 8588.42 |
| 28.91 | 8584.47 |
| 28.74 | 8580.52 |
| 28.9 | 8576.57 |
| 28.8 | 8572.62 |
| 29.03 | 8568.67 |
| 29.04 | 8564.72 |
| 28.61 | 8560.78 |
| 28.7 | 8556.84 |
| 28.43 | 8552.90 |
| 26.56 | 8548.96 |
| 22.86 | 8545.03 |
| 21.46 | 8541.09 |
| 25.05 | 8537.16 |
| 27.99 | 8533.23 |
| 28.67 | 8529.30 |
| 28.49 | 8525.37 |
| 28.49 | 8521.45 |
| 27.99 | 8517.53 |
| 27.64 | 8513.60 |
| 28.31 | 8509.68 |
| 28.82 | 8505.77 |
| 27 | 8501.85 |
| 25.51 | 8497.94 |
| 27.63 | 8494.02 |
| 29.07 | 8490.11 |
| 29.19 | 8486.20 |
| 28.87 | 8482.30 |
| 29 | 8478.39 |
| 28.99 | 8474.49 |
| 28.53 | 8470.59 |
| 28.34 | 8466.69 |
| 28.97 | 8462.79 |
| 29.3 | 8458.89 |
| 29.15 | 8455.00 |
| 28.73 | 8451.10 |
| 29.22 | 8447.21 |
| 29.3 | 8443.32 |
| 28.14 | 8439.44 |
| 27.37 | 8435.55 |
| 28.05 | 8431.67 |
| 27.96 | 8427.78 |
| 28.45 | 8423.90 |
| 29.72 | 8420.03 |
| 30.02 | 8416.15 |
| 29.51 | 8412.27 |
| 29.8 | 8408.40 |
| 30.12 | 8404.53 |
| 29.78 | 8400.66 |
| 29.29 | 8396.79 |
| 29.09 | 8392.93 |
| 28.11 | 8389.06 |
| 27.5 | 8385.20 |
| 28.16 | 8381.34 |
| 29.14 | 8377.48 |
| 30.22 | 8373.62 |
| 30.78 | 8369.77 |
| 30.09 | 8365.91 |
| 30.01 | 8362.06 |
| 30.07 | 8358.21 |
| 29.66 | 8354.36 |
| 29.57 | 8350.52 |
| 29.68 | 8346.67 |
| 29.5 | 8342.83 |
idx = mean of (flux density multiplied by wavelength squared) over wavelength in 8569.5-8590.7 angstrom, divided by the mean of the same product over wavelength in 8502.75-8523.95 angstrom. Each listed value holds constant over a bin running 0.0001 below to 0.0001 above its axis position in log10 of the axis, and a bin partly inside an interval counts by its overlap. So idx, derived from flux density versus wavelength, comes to 1.0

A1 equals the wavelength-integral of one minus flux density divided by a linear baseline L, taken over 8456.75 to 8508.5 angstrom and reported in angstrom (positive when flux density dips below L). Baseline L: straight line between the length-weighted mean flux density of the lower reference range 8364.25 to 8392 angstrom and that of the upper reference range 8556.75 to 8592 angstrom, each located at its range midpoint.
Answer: 1.0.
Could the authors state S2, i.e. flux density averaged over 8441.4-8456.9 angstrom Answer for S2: 29.1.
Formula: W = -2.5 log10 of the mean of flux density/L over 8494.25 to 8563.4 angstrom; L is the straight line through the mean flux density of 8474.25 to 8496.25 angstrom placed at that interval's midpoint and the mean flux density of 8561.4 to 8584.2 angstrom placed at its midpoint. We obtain 0.07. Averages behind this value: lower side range 28.7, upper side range 28.9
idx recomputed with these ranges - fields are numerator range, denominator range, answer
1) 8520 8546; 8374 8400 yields 0.95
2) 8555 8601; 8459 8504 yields 1.04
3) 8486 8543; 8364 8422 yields 0.96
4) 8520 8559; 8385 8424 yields 0.94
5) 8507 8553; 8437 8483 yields 0.94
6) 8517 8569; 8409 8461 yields 0.97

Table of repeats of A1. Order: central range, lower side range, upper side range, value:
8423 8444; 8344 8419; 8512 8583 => 0.5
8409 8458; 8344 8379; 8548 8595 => 1.1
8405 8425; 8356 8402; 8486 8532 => -0.4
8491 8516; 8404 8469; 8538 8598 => 0.6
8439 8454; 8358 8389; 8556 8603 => 0.1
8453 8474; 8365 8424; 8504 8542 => -0.4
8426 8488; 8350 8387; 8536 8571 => -1.2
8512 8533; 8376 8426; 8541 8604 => 0.1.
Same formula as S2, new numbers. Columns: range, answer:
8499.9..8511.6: 28.1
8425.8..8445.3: 28.2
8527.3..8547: 25.2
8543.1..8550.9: 24.7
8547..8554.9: 27.5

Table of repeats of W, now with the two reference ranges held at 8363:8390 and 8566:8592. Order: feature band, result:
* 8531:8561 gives 0.112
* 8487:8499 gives 0.050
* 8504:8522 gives 0.029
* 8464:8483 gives 0.011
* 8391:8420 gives -0.018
